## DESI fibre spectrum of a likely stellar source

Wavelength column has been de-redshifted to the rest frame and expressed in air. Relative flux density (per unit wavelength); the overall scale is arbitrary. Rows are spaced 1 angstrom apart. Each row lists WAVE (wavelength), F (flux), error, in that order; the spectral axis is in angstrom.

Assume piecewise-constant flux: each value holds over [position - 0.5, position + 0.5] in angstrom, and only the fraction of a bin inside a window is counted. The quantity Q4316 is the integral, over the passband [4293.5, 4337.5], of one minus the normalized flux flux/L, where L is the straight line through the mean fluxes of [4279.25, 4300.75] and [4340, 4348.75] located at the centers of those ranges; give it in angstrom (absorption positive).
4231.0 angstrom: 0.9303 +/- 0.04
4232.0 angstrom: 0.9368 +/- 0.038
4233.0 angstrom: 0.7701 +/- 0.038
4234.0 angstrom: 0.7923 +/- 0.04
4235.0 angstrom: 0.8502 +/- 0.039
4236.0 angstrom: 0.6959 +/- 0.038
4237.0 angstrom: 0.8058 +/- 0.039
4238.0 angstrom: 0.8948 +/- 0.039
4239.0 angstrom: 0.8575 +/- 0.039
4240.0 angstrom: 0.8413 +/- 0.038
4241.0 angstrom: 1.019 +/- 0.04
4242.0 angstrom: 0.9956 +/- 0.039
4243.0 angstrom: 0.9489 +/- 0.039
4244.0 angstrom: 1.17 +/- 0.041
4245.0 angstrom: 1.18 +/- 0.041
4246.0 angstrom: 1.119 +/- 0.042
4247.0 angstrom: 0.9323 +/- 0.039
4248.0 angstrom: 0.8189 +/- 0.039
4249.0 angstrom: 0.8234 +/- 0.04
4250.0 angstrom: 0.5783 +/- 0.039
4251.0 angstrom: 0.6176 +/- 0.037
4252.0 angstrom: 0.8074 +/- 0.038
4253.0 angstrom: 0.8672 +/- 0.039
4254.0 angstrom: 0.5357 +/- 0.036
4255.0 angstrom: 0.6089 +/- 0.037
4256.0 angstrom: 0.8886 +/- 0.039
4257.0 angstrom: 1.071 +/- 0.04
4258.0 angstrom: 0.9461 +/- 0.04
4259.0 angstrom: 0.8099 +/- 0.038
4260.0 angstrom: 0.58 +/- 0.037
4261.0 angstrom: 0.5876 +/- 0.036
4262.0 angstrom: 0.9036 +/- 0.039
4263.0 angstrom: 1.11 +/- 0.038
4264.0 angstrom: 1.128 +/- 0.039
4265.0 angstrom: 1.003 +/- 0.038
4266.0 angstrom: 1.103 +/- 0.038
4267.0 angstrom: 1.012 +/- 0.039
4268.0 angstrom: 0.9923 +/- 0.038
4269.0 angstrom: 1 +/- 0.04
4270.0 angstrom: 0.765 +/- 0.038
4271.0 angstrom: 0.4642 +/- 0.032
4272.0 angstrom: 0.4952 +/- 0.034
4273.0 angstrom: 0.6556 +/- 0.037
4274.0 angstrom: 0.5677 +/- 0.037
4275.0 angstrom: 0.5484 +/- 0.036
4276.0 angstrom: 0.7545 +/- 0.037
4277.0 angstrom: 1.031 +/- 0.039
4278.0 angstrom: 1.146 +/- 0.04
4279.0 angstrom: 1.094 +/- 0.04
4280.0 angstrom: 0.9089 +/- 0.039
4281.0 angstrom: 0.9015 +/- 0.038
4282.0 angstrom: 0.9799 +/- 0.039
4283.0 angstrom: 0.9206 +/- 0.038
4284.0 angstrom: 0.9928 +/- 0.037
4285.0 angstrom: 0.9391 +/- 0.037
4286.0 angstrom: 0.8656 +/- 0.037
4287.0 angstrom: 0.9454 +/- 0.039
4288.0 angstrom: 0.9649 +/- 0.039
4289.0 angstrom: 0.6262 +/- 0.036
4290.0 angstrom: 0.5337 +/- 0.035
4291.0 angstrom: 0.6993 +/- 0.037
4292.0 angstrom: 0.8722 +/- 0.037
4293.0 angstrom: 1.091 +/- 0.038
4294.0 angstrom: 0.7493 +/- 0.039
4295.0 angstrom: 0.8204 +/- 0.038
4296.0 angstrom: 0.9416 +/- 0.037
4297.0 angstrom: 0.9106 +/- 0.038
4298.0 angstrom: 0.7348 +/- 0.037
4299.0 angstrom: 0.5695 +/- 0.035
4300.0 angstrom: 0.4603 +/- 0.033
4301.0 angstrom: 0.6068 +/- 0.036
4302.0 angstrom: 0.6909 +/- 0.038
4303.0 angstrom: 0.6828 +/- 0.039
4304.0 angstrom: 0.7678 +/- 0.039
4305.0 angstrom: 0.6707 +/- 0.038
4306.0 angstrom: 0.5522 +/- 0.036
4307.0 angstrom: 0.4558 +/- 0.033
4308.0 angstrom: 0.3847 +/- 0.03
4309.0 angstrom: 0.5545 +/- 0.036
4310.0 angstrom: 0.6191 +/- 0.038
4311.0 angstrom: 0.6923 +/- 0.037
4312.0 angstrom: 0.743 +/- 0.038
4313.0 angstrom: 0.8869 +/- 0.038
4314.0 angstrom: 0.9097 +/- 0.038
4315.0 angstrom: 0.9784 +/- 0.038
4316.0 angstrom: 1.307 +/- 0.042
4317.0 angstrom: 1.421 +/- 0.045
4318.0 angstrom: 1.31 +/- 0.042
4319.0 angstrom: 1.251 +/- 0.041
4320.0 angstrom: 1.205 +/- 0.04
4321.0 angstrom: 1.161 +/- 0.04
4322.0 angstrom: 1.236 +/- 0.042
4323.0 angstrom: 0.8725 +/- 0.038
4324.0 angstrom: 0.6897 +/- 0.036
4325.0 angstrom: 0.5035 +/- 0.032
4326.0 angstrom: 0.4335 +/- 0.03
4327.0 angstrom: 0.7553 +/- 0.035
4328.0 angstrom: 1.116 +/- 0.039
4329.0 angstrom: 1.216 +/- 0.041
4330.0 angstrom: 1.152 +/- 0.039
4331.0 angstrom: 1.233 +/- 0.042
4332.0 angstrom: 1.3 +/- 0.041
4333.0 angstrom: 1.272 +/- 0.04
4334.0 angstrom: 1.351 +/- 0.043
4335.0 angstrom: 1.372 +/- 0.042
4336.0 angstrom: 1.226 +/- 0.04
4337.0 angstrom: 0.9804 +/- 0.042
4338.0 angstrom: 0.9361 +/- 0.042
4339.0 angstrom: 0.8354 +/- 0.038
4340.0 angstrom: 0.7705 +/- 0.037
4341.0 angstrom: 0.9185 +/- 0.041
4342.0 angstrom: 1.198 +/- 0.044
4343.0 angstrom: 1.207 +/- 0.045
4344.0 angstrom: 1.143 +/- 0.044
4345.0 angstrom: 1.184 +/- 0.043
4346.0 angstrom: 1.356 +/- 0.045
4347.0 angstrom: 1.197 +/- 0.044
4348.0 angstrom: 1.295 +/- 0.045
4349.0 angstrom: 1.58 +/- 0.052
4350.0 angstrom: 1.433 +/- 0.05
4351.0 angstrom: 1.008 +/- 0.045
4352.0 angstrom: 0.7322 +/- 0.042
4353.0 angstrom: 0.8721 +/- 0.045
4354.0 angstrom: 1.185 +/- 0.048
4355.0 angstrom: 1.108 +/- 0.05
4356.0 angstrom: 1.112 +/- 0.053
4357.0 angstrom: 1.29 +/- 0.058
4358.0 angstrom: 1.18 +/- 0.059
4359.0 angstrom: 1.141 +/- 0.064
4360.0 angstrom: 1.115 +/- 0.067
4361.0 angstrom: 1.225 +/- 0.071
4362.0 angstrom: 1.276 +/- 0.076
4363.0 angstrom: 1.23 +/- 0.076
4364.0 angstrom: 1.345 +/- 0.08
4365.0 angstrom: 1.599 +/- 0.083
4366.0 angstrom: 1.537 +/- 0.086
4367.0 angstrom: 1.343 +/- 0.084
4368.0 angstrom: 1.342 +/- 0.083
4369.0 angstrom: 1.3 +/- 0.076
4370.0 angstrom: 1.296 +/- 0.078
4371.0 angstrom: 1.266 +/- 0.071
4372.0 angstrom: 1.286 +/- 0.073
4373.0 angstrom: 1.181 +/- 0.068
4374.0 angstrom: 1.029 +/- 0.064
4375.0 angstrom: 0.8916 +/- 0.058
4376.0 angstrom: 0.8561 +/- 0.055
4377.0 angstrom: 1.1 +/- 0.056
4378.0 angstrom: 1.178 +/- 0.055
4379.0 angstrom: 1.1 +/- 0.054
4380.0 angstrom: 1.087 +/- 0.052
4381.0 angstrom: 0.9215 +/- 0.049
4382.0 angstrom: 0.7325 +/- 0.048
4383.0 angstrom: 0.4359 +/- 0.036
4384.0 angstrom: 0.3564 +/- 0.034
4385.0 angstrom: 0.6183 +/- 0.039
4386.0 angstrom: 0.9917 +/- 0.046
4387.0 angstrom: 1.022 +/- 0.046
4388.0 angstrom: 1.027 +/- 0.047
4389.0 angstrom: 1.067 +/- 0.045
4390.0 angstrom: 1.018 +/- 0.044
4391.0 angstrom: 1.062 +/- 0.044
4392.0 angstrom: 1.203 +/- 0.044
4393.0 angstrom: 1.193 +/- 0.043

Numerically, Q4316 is 4.3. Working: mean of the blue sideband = 0.83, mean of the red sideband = 1.17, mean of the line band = 0.903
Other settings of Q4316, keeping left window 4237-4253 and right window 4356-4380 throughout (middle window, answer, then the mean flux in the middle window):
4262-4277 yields 1.95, 0.838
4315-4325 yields -0.24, 1.12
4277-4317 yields 8.62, 0.81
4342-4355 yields -0.16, 1.18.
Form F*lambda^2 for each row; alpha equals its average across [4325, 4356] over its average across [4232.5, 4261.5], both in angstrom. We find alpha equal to 1.4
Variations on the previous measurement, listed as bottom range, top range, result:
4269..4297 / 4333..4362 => 1.42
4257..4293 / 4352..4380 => 1.44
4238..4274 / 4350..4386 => 1.34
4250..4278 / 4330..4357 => 1.47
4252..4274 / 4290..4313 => 0.85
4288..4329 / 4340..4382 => 1.47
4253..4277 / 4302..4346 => 1.22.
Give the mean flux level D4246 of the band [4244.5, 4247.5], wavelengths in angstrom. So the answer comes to 1.08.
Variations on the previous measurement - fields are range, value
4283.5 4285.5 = 0.966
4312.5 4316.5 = 1.02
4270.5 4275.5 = 0.546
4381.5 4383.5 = 0.584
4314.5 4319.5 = 1.25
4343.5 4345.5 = 1.16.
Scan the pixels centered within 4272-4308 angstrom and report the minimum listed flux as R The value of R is 0.3847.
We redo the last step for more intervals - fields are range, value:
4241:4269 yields 0.5357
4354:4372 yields 1.108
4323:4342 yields 0.4335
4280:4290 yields 0.5337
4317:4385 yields 0.3564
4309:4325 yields 0.5035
